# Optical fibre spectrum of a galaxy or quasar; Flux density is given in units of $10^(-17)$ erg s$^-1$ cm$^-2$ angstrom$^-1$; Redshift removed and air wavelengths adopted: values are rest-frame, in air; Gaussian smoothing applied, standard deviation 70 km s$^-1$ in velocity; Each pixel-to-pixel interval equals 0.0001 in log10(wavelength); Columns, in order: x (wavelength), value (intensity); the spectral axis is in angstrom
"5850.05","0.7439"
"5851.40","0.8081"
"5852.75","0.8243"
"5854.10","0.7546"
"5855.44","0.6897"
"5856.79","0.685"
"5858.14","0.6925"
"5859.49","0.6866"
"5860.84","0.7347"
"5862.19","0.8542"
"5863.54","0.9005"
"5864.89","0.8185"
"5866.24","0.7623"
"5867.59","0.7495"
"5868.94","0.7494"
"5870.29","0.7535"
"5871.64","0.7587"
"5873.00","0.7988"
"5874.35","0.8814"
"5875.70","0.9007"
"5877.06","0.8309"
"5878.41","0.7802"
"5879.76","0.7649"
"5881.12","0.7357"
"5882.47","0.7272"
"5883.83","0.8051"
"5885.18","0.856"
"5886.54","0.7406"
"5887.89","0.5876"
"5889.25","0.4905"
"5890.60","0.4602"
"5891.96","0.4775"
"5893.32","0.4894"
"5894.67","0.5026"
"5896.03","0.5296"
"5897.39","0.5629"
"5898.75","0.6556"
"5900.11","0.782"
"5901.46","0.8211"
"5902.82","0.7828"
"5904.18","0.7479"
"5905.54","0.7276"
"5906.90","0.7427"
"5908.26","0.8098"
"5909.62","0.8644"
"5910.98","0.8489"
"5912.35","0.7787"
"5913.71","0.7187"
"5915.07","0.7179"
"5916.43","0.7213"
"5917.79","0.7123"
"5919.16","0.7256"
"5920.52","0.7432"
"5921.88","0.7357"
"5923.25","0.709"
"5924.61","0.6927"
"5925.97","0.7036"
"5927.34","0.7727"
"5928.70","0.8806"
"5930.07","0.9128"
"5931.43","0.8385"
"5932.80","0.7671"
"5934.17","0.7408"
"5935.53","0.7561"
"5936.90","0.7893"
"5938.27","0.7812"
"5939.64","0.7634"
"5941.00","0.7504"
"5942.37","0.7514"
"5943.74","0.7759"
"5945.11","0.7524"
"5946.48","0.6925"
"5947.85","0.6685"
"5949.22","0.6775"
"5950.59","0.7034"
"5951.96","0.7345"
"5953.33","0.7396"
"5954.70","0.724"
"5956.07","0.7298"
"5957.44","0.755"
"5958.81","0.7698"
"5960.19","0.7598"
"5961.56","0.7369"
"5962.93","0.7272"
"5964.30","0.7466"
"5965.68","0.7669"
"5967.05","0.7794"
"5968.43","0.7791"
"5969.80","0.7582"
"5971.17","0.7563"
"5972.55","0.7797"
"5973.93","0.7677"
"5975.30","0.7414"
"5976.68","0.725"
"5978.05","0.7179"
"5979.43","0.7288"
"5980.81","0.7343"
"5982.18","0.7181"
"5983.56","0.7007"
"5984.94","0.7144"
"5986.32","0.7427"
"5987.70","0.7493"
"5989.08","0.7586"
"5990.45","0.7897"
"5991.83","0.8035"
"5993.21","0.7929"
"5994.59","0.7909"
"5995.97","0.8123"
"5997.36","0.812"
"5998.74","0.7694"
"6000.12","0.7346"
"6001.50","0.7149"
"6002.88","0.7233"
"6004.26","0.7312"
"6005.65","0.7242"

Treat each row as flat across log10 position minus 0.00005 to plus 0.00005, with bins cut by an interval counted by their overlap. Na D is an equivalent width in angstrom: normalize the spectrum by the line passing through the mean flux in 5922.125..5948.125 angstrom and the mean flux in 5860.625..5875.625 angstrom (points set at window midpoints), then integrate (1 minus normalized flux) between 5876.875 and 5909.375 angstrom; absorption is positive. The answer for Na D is 4.3 angstrom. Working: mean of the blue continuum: 0.803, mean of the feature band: 0.684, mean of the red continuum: 0.764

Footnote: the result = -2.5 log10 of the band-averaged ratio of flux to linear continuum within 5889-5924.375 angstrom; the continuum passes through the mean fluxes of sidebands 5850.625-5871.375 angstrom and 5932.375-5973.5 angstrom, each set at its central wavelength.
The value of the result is 0.10 mag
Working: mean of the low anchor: 0.764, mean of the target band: 0.689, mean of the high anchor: 0.747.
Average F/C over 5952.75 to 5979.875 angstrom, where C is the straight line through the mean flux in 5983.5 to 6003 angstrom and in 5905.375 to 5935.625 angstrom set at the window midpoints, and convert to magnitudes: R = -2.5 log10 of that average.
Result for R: 0.022 mag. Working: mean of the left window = 0.767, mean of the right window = 0.764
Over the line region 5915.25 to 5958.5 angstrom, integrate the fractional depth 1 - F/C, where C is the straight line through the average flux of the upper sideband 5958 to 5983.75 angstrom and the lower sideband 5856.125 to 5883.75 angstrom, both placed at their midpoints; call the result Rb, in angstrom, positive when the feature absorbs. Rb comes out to 0.6 angstrom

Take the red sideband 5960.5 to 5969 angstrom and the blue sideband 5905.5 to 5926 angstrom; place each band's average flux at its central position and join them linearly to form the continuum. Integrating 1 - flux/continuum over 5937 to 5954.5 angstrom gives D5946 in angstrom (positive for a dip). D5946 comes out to 0.44 angstrom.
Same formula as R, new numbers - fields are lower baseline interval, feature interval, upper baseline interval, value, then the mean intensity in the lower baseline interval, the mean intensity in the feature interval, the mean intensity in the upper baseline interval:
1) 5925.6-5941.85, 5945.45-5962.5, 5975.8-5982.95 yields 0.05 mag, 0.789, 0.725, 0.725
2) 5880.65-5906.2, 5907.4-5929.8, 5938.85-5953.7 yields -0.11 mag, 0.656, 0.761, 0.728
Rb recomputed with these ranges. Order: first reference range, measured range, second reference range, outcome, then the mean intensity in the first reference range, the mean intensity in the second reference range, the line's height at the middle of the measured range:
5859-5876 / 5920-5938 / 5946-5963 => -0.7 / 0.795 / 0.725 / 0.746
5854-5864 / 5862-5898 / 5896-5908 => 1.1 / 0.746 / 0.719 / 0.733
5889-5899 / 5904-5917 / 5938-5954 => -4.1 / 0.517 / 0.731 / 0.585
